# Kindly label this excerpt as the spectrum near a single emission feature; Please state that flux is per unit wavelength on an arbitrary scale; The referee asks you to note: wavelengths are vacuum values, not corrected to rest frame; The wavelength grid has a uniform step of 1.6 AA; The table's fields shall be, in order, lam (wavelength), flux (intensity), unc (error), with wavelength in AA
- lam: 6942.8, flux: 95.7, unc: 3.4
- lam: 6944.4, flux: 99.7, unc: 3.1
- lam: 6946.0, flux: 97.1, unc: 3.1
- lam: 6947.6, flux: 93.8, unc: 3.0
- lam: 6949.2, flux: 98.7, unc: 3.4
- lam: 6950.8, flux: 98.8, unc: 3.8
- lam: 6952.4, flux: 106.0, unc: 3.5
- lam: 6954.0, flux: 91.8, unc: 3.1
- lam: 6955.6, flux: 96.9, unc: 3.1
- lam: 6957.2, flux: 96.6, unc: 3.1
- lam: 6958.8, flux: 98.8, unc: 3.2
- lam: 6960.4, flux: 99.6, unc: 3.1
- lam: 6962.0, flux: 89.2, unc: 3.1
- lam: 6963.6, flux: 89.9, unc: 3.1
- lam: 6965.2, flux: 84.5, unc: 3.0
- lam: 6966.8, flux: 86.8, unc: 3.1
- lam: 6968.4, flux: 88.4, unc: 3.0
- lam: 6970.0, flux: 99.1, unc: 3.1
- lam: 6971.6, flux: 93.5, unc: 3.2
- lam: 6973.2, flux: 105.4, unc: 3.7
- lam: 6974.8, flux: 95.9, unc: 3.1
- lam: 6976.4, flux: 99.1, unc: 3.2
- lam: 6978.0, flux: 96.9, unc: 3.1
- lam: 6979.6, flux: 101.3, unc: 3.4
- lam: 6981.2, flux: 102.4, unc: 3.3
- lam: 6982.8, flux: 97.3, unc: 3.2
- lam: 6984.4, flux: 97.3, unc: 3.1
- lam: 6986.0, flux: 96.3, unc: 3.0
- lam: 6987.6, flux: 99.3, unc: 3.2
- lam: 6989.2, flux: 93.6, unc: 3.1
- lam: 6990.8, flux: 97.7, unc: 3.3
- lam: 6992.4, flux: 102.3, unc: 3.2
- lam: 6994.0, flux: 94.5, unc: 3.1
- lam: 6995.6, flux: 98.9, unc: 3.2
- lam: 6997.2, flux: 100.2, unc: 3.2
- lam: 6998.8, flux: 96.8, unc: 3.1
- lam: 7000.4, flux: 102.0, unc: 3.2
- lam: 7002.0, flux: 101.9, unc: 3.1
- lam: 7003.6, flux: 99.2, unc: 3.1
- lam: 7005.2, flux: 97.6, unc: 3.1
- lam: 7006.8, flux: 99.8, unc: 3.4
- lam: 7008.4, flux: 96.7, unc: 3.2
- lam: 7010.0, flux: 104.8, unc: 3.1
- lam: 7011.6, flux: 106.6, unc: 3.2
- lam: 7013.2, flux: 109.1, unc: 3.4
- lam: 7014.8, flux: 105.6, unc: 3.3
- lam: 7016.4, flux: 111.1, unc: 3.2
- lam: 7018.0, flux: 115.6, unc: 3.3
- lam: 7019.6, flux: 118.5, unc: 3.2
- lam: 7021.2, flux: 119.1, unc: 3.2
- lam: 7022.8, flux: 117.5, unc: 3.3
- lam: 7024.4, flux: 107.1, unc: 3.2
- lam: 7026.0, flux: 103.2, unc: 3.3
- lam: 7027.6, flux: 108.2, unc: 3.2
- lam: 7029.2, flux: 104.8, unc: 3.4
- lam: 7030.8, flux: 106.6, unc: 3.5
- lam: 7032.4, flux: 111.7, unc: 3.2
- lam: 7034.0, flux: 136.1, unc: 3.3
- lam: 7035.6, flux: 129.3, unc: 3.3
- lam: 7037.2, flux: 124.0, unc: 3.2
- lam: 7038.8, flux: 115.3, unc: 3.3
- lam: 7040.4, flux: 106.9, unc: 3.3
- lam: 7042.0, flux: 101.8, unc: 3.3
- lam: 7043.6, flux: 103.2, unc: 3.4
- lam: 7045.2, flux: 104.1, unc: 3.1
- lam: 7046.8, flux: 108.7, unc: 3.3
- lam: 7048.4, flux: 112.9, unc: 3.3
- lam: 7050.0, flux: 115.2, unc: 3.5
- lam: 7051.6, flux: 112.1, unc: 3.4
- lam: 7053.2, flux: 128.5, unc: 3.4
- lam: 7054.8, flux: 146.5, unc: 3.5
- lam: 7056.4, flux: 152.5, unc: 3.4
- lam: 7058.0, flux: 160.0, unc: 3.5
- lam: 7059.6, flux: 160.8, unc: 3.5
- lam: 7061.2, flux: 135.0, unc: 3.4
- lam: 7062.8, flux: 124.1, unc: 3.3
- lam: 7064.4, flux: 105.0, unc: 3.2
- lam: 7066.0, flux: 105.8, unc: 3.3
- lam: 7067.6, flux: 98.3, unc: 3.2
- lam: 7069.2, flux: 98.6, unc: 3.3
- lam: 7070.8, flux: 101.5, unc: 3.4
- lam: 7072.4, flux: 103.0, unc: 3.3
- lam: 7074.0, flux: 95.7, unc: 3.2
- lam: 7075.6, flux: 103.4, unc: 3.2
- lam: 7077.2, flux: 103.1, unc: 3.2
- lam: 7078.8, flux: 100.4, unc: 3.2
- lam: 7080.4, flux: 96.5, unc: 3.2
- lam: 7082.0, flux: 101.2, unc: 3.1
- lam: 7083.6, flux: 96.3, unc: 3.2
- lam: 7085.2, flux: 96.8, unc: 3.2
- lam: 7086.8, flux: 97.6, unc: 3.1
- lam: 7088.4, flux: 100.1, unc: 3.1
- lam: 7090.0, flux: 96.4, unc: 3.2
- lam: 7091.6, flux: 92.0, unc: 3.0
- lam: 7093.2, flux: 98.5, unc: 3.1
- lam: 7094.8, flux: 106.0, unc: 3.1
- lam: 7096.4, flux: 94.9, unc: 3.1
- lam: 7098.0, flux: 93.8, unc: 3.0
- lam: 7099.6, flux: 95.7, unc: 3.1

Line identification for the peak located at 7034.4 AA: Halpha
